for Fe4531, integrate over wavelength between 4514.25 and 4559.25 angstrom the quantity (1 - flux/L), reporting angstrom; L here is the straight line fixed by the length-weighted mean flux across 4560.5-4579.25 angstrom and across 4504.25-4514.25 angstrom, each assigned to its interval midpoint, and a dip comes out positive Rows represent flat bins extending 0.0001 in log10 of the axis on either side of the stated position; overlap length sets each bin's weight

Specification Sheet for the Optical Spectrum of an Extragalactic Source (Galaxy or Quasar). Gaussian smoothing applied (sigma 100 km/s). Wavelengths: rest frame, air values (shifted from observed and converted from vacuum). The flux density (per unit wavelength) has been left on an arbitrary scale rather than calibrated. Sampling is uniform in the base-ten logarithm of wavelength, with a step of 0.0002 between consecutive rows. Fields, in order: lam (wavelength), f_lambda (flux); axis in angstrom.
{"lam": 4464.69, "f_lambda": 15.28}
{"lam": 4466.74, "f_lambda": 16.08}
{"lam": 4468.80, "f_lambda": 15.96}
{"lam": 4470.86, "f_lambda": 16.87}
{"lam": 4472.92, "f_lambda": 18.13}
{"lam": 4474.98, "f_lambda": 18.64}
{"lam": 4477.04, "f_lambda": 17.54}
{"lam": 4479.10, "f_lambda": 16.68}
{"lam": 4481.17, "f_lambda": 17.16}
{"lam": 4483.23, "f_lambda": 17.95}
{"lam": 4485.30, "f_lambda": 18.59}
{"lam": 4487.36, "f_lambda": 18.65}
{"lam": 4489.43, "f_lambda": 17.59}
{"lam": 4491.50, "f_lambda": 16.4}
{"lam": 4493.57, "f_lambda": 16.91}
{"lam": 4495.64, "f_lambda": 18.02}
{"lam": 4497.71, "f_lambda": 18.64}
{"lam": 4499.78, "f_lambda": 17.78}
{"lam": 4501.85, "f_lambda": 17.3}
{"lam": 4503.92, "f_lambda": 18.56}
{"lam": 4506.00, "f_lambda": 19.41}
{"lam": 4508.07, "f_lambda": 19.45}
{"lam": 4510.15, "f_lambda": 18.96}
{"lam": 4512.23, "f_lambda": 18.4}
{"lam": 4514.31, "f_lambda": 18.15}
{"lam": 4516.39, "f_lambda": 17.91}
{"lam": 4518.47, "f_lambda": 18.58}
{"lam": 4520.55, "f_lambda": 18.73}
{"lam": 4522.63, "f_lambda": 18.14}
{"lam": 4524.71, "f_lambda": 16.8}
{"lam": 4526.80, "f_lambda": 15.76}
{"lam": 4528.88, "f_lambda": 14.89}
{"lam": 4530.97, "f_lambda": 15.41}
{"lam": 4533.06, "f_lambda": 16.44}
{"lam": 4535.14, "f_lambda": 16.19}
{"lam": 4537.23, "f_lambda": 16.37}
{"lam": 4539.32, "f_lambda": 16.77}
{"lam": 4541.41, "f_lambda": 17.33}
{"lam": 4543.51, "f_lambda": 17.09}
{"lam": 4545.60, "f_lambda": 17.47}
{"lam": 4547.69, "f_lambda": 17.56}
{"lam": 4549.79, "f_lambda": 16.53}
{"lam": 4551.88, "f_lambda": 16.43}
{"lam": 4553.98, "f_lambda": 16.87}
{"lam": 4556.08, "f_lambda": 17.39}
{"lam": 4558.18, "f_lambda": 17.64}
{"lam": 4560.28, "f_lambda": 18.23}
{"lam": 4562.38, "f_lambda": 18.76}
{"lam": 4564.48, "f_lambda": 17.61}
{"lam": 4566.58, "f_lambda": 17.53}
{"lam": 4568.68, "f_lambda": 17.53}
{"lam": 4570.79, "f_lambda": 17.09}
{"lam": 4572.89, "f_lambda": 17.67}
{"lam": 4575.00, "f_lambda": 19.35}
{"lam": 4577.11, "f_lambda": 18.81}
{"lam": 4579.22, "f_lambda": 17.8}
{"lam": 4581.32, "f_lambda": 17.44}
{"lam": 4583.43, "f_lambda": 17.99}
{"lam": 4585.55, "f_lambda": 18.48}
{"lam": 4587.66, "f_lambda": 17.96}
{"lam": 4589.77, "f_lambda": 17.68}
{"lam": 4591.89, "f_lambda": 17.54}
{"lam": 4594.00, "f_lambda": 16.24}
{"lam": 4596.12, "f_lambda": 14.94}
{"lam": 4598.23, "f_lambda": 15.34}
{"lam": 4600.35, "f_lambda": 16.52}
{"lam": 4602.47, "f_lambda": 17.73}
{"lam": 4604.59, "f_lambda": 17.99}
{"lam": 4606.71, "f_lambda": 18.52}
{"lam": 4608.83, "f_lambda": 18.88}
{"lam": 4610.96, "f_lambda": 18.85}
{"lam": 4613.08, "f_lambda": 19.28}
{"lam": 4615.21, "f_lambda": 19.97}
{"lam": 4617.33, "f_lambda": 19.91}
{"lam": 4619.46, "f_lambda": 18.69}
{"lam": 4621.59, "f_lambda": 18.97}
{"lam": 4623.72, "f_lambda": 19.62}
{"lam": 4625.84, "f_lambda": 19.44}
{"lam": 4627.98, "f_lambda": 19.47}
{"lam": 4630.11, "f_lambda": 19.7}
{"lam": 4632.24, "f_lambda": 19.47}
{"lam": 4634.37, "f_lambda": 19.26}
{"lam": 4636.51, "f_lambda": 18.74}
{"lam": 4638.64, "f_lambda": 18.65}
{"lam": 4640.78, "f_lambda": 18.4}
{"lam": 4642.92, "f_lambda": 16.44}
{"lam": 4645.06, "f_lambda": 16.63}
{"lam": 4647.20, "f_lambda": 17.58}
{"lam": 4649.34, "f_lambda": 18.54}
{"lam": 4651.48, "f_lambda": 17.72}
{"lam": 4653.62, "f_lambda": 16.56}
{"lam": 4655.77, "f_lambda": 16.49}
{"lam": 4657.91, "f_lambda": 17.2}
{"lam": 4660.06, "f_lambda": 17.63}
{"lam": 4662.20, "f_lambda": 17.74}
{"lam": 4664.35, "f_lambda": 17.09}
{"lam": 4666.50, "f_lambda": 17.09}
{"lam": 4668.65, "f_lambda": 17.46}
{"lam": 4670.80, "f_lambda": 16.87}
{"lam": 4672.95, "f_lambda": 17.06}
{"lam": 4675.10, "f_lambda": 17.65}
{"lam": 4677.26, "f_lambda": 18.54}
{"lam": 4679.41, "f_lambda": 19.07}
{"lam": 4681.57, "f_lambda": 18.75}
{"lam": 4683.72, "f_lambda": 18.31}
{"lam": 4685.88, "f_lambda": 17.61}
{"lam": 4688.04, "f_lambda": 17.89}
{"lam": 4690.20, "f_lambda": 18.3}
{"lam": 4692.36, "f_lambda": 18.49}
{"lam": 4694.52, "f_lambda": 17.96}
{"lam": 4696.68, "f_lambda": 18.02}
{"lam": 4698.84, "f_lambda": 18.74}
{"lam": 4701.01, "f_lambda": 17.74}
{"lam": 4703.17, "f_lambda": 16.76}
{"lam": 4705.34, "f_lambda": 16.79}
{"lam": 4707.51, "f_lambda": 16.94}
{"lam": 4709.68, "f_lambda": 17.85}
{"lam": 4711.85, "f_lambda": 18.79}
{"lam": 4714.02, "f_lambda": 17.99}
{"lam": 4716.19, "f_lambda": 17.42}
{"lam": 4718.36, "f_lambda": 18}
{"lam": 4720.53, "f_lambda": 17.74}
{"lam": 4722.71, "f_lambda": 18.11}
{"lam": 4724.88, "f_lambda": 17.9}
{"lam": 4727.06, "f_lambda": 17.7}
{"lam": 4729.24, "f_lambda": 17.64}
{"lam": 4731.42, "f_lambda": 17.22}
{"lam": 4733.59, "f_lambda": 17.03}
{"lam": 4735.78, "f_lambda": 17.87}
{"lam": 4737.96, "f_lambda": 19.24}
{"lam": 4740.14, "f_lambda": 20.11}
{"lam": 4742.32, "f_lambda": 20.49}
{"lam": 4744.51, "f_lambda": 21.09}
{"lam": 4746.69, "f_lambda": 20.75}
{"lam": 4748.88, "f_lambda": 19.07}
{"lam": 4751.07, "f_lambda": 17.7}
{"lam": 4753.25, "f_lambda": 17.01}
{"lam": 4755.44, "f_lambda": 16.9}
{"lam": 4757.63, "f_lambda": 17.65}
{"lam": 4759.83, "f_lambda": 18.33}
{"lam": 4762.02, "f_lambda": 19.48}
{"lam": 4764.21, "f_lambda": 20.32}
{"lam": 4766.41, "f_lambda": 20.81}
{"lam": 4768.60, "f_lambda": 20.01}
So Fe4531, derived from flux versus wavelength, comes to 3.7 angstrom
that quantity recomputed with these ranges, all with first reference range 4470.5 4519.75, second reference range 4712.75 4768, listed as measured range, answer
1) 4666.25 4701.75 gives 0.9 angstrom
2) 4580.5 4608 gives 1.5 angstrom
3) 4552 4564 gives 0.3 angstrom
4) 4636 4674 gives 2.0 angstrom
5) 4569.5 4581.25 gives 0.1 angstrom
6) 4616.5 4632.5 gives -1.0 angstrom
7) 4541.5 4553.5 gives 0.7 angstrom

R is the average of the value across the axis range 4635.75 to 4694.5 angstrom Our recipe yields 17.7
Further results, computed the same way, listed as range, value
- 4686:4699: 18.2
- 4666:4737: 17.8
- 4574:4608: 17.5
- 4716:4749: 18.6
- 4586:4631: 18.3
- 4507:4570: 17.4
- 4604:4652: 18.7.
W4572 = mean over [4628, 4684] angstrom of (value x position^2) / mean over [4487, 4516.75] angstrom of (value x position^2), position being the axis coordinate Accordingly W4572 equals 1.1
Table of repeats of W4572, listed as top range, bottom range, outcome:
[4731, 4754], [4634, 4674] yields 1.12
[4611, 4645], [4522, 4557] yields 1.18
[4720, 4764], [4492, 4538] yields 1.16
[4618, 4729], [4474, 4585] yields 1.09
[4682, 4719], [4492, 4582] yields 1.09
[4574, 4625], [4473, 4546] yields 1.07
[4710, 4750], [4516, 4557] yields 1.19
